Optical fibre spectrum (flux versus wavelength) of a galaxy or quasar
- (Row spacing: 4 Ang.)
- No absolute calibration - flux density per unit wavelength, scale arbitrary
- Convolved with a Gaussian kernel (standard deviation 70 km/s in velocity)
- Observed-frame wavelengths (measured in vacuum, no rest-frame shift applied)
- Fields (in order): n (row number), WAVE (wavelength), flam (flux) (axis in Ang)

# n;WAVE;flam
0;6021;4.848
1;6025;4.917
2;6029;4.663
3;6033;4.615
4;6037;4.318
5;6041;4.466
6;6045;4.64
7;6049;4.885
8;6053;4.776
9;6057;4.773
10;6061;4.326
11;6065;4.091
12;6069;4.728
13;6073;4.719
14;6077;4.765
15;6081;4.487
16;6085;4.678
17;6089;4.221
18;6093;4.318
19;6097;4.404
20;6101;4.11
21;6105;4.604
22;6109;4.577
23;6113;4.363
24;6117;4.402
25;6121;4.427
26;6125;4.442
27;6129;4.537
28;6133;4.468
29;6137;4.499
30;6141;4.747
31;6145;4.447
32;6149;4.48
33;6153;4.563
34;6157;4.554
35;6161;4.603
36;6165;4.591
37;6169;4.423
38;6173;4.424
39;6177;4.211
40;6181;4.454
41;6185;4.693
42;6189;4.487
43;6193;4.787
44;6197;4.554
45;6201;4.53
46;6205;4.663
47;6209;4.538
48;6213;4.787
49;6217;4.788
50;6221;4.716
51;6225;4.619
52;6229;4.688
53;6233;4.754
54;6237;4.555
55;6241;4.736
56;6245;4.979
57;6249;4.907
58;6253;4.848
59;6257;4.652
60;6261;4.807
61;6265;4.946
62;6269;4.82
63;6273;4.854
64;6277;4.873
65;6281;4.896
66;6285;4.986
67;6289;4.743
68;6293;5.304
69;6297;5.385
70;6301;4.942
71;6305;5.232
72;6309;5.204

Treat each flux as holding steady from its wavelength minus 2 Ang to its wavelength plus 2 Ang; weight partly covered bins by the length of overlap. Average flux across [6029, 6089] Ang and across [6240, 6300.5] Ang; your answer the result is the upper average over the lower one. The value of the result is 1.1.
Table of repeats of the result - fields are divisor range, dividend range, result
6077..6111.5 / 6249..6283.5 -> 1.09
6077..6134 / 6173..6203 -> 1.02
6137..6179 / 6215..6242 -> 1.04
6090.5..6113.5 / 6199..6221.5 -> 1.06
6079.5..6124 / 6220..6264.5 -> 1.08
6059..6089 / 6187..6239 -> 1.03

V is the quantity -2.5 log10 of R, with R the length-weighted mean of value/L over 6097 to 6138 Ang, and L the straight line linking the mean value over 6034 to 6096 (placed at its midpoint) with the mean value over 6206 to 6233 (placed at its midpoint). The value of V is 0.04 mag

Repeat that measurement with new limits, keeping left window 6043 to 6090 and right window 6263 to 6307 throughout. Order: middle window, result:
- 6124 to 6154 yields 0.049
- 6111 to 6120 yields 0.072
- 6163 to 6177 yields 0.082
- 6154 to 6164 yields 0.044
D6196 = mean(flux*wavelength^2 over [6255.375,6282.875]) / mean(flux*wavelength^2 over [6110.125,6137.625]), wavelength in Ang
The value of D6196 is 1.14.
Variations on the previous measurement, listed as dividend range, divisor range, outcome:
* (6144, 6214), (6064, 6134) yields 1.04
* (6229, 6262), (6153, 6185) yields 1.09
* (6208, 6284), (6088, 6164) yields 1.11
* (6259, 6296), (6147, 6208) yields 1.12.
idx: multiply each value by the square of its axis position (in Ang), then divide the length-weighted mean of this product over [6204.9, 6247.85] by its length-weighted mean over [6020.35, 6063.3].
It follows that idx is 1.08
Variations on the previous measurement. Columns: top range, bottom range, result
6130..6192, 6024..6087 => 1.01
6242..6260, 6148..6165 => 1.09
